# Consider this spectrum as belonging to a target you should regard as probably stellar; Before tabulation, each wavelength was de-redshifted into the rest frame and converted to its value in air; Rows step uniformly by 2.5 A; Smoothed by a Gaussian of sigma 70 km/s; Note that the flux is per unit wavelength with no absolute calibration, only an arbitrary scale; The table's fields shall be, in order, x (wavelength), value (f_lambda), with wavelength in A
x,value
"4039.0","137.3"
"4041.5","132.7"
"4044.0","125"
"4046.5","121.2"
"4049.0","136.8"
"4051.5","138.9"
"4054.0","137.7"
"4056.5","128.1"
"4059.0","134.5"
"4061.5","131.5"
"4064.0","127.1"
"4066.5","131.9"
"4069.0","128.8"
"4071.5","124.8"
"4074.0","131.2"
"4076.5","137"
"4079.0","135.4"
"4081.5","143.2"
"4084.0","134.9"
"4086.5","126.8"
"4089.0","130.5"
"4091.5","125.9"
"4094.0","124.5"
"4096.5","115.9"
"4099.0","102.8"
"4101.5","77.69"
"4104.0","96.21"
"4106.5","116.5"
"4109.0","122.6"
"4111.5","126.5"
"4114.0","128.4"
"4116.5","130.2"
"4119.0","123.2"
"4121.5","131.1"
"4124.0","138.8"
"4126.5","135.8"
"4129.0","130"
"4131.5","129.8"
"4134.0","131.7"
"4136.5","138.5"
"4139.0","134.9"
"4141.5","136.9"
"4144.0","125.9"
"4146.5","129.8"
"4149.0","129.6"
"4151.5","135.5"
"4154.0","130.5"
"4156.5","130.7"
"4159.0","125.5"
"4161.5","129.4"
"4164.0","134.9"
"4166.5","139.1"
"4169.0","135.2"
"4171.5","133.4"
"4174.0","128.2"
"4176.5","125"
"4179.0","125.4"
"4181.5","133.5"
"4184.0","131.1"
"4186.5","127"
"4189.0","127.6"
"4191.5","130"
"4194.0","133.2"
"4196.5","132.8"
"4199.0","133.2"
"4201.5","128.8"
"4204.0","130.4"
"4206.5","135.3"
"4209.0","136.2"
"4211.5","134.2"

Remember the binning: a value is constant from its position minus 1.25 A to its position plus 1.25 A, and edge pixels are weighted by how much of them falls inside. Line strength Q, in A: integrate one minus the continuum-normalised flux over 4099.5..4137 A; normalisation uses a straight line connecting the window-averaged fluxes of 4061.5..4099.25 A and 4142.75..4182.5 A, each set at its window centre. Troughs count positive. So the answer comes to 1.9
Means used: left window 129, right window 131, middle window 123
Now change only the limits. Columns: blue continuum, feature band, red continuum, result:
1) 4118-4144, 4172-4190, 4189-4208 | 0.5 A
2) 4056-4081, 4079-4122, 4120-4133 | 3.6 A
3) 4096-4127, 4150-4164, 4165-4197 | -0.5 A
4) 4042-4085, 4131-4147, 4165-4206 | -0.2 A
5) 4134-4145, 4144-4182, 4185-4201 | 0.5 A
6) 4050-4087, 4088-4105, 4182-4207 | 2.8 A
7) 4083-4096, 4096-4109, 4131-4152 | 2.6 A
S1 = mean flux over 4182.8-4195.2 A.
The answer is 130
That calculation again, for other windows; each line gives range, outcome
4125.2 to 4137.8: 133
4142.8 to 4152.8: 130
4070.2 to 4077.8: 131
